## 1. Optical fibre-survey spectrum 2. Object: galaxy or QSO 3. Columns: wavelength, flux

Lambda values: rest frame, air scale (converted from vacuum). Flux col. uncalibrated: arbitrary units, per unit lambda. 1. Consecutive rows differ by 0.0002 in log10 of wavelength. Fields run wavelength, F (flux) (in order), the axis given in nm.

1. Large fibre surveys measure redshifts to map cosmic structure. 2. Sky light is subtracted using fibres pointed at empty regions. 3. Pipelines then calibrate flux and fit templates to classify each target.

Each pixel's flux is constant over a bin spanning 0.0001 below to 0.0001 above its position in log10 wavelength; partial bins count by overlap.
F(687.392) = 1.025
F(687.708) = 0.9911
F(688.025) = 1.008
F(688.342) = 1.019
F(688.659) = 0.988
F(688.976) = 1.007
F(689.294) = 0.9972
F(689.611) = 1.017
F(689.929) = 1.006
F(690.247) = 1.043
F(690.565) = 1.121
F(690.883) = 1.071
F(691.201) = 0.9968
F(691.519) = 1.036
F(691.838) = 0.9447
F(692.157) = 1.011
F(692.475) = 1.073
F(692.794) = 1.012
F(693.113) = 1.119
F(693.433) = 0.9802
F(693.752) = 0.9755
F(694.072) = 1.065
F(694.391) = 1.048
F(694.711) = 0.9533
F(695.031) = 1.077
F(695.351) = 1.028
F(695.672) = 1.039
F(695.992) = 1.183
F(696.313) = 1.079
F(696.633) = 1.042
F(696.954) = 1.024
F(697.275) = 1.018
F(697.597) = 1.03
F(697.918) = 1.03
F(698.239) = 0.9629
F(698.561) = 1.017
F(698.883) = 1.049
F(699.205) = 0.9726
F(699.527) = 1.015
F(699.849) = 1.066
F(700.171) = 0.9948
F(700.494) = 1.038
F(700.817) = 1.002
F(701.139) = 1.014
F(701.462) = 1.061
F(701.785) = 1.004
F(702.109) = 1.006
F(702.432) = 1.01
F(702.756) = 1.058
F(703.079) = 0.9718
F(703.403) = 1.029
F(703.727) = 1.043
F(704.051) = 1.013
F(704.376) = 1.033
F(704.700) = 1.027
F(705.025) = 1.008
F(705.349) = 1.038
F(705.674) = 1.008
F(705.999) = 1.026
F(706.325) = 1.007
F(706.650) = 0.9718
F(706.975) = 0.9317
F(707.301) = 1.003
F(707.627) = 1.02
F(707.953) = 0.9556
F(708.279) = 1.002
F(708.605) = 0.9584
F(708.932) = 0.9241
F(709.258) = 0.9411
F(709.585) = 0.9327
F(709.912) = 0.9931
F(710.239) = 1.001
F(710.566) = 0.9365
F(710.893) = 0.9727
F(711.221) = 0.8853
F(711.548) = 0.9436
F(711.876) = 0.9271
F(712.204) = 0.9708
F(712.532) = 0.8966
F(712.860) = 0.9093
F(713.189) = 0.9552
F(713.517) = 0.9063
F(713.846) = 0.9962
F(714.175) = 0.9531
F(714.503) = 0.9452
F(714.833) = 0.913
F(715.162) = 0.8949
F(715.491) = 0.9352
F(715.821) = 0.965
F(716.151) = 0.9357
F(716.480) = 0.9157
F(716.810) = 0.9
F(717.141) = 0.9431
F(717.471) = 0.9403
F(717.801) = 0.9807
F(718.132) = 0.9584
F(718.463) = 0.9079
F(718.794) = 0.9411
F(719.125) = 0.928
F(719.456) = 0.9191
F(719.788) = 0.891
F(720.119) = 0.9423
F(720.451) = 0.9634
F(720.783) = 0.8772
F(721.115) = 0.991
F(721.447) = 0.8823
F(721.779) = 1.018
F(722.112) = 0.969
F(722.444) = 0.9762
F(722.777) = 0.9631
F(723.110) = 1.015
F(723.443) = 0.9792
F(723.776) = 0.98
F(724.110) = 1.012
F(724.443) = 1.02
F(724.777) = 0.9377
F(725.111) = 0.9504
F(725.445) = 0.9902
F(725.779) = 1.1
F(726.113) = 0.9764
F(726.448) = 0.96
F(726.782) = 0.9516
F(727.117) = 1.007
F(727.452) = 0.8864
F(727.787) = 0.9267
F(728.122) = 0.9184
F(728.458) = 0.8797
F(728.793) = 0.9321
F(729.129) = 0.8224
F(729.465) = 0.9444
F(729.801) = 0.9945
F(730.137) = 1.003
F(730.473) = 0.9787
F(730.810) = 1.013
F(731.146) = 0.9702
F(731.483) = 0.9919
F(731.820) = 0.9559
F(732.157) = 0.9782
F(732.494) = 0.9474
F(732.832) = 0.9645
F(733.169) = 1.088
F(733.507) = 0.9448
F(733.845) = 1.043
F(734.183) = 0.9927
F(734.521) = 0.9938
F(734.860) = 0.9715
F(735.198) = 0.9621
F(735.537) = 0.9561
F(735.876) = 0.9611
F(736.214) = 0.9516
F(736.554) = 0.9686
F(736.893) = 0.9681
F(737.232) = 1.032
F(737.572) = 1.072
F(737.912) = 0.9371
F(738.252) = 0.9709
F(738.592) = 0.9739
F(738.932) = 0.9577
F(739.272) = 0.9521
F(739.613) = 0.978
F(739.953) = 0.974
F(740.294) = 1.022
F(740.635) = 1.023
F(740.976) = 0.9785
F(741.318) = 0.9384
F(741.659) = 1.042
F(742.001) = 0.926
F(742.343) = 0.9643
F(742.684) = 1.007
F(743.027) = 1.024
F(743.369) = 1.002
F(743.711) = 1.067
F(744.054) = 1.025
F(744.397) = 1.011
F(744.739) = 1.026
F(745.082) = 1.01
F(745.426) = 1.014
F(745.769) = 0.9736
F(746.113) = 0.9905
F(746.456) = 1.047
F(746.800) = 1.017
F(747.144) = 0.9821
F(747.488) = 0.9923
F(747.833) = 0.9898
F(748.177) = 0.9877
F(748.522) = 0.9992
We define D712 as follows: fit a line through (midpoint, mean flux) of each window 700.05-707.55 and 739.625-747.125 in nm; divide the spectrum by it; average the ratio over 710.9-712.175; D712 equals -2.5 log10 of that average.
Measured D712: 0.09 mag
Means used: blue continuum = 1.01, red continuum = 1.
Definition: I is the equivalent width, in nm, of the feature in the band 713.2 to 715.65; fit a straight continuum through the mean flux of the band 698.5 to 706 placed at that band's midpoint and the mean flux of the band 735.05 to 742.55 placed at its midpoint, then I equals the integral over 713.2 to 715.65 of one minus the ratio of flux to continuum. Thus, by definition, 0.17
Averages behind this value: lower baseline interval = 1.02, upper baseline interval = 0.978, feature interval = 0.936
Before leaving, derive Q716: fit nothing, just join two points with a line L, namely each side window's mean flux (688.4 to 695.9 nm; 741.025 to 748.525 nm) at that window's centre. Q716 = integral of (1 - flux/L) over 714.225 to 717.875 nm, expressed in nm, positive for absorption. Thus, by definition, 0.297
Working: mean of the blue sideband 1.03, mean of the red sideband 1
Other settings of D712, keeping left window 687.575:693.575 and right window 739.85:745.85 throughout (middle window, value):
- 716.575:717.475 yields 0.10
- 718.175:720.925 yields 0.10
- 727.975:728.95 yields 0.11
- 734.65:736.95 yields 0.05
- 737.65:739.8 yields 0.04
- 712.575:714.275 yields 0.08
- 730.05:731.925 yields 0.02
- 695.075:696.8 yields -0.05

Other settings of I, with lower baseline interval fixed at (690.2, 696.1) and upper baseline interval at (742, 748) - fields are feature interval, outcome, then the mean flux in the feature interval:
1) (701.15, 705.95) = 0.05 nm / 1.02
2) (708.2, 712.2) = 0.30 nm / 0.951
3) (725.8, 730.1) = 0.32 nm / 0.941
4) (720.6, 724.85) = 0.20 nm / 0.972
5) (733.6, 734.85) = 0.01 nm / 1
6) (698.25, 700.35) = 0.04 nm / 1.01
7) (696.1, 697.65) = -0.01 nm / 1.04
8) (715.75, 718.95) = 0.27 nm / 0.938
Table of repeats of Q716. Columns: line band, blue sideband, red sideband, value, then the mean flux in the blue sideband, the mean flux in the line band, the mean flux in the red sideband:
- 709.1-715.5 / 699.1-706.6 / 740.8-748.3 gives 0.469 nm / 1.02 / 0.941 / 1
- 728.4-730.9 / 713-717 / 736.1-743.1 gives 0.044 nm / 0.934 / 0.947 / 0.983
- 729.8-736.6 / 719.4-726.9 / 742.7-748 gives 0.039 nm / 0.969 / 0.982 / 1.01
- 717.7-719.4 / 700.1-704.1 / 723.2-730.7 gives 0.072 nm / 1.02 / 0.94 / 0.962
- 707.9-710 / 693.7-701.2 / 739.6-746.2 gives 0.136 nm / 1.03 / 0.957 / 1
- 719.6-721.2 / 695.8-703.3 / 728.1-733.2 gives 0.085 nm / 1.03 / 0.93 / 0.959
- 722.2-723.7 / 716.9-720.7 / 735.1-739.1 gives -0.060 nm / 0.935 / 0.983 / 0.976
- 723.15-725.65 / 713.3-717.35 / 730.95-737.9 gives -0.070 nm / 0.934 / 0.985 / 0.985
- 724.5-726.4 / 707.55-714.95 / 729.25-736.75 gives -0.043 nm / 0.949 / 0.99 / 0.98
